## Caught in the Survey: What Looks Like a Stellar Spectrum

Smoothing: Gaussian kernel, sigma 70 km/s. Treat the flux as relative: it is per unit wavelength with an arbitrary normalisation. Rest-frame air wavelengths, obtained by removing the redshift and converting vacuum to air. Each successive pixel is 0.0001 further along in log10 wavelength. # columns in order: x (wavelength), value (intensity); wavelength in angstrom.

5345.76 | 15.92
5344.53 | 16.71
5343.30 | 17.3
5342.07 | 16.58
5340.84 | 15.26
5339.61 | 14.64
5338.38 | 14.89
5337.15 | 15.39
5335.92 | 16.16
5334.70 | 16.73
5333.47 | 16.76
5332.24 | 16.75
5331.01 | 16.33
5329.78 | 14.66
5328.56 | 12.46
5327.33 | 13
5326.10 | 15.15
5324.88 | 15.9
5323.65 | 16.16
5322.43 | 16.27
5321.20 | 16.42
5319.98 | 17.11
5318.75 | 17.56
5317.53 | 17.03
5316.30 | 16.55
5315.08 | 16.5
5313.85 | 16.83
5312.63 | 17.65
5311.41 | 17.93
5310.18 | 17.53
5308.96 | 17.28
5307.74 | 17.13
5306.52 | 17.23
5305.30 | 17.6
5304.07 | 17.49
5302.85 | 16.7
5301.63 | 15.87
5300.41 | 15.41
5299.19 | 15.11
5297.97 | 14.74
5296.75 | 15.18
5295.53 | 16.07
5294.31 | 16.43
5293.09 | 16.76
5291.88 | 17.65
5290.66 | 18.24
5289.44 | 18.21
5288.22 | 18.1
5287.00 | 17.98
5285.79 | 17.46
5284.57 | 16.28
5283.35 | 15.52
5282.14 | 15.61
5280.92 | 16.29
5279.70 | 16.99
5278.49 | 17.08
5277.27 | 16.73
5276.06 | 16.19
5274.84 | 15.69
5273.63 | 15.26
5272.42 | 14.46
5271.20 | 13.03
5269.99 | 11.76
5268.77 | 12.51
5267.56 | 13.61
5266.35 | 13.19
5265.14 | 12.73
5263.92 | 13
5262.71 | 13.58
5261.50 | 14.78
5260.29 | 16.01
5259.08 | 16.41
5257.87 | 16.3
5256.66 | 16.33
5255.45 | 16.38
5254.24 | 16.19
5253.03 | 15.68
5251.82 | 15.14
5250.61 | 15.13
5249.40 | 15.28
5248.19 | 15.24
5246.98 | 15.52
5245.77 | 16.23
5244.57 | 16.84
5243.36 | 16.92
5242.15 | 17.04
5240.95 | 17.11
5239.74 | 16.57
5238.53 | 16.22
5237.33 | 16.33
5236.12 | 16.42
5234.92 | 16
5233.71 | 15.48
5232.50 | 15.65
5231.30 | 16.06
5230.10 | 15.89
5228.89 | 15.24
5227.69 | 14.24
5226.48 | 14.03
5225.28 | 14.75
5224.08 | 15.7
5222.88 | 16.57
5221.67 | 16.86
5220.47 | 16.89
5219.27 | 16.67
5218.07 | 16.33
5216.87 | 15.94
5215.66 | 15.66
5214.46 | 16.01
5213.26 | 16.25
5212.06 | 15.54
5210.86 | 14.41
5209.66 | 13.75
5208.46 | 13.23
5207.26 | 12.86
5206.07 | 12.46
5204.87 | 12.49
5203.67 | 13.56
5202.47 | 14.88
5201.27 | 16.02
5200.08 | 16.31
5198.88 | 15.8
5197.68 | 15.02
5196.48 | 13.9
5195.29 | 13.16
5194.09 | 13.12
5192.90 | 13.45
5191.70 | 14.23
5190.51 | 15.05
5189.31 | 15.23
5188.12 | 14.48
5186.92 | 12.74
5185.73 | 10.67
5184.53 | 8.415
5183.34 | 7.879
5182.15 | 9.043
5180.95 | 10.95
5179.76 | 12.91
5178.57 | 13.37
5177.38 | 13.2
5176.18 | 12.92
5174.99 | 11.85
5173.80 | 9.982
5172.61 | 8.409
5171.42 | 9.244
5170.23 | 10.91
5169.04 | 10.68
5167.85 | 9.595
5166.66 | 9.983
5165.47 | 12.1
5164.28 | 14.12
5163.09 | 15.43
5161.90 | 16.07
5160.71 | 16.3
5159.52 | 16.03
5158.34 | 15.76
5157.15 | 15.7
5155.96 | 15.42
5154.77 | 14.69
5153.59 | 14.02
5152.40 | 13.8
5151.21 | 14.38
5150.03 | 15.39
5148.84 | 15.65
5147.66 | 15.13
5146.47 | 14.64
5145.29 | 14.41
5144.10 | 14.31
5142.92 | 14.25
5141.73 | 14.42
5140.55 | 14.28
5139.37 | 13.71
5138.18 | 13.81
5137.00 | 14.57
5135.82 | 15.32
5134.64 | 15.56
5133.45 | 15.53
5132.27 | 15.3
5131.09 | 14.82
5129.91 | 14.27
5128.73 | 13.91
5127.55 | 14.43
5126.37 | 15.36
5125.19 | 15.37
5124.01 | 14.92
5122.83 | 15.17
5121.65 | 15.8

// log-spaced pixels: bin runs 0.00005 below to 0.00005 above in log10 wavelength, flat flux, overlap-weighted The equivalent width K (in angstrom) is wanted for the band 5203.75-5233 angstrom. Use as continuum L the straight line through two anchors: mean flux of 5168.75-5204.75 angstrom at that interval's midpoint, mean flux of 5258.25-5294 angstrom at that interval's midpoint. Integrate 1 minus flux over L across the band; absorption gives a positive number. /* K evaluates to -3.1 angstrom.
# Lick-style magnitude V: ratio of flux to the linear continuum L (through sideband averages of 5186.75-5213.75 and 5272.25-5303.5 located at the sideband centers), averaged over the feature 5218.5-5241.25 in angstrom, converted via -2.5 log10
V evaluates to -0.06 mag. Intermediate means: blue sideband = 14.3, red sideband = 16.4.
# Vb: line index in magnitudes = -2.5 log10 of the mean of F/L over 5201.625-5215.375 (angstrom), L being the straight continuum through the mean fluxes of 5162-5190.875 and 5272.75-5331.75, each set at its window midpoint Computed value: -0.105 mag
